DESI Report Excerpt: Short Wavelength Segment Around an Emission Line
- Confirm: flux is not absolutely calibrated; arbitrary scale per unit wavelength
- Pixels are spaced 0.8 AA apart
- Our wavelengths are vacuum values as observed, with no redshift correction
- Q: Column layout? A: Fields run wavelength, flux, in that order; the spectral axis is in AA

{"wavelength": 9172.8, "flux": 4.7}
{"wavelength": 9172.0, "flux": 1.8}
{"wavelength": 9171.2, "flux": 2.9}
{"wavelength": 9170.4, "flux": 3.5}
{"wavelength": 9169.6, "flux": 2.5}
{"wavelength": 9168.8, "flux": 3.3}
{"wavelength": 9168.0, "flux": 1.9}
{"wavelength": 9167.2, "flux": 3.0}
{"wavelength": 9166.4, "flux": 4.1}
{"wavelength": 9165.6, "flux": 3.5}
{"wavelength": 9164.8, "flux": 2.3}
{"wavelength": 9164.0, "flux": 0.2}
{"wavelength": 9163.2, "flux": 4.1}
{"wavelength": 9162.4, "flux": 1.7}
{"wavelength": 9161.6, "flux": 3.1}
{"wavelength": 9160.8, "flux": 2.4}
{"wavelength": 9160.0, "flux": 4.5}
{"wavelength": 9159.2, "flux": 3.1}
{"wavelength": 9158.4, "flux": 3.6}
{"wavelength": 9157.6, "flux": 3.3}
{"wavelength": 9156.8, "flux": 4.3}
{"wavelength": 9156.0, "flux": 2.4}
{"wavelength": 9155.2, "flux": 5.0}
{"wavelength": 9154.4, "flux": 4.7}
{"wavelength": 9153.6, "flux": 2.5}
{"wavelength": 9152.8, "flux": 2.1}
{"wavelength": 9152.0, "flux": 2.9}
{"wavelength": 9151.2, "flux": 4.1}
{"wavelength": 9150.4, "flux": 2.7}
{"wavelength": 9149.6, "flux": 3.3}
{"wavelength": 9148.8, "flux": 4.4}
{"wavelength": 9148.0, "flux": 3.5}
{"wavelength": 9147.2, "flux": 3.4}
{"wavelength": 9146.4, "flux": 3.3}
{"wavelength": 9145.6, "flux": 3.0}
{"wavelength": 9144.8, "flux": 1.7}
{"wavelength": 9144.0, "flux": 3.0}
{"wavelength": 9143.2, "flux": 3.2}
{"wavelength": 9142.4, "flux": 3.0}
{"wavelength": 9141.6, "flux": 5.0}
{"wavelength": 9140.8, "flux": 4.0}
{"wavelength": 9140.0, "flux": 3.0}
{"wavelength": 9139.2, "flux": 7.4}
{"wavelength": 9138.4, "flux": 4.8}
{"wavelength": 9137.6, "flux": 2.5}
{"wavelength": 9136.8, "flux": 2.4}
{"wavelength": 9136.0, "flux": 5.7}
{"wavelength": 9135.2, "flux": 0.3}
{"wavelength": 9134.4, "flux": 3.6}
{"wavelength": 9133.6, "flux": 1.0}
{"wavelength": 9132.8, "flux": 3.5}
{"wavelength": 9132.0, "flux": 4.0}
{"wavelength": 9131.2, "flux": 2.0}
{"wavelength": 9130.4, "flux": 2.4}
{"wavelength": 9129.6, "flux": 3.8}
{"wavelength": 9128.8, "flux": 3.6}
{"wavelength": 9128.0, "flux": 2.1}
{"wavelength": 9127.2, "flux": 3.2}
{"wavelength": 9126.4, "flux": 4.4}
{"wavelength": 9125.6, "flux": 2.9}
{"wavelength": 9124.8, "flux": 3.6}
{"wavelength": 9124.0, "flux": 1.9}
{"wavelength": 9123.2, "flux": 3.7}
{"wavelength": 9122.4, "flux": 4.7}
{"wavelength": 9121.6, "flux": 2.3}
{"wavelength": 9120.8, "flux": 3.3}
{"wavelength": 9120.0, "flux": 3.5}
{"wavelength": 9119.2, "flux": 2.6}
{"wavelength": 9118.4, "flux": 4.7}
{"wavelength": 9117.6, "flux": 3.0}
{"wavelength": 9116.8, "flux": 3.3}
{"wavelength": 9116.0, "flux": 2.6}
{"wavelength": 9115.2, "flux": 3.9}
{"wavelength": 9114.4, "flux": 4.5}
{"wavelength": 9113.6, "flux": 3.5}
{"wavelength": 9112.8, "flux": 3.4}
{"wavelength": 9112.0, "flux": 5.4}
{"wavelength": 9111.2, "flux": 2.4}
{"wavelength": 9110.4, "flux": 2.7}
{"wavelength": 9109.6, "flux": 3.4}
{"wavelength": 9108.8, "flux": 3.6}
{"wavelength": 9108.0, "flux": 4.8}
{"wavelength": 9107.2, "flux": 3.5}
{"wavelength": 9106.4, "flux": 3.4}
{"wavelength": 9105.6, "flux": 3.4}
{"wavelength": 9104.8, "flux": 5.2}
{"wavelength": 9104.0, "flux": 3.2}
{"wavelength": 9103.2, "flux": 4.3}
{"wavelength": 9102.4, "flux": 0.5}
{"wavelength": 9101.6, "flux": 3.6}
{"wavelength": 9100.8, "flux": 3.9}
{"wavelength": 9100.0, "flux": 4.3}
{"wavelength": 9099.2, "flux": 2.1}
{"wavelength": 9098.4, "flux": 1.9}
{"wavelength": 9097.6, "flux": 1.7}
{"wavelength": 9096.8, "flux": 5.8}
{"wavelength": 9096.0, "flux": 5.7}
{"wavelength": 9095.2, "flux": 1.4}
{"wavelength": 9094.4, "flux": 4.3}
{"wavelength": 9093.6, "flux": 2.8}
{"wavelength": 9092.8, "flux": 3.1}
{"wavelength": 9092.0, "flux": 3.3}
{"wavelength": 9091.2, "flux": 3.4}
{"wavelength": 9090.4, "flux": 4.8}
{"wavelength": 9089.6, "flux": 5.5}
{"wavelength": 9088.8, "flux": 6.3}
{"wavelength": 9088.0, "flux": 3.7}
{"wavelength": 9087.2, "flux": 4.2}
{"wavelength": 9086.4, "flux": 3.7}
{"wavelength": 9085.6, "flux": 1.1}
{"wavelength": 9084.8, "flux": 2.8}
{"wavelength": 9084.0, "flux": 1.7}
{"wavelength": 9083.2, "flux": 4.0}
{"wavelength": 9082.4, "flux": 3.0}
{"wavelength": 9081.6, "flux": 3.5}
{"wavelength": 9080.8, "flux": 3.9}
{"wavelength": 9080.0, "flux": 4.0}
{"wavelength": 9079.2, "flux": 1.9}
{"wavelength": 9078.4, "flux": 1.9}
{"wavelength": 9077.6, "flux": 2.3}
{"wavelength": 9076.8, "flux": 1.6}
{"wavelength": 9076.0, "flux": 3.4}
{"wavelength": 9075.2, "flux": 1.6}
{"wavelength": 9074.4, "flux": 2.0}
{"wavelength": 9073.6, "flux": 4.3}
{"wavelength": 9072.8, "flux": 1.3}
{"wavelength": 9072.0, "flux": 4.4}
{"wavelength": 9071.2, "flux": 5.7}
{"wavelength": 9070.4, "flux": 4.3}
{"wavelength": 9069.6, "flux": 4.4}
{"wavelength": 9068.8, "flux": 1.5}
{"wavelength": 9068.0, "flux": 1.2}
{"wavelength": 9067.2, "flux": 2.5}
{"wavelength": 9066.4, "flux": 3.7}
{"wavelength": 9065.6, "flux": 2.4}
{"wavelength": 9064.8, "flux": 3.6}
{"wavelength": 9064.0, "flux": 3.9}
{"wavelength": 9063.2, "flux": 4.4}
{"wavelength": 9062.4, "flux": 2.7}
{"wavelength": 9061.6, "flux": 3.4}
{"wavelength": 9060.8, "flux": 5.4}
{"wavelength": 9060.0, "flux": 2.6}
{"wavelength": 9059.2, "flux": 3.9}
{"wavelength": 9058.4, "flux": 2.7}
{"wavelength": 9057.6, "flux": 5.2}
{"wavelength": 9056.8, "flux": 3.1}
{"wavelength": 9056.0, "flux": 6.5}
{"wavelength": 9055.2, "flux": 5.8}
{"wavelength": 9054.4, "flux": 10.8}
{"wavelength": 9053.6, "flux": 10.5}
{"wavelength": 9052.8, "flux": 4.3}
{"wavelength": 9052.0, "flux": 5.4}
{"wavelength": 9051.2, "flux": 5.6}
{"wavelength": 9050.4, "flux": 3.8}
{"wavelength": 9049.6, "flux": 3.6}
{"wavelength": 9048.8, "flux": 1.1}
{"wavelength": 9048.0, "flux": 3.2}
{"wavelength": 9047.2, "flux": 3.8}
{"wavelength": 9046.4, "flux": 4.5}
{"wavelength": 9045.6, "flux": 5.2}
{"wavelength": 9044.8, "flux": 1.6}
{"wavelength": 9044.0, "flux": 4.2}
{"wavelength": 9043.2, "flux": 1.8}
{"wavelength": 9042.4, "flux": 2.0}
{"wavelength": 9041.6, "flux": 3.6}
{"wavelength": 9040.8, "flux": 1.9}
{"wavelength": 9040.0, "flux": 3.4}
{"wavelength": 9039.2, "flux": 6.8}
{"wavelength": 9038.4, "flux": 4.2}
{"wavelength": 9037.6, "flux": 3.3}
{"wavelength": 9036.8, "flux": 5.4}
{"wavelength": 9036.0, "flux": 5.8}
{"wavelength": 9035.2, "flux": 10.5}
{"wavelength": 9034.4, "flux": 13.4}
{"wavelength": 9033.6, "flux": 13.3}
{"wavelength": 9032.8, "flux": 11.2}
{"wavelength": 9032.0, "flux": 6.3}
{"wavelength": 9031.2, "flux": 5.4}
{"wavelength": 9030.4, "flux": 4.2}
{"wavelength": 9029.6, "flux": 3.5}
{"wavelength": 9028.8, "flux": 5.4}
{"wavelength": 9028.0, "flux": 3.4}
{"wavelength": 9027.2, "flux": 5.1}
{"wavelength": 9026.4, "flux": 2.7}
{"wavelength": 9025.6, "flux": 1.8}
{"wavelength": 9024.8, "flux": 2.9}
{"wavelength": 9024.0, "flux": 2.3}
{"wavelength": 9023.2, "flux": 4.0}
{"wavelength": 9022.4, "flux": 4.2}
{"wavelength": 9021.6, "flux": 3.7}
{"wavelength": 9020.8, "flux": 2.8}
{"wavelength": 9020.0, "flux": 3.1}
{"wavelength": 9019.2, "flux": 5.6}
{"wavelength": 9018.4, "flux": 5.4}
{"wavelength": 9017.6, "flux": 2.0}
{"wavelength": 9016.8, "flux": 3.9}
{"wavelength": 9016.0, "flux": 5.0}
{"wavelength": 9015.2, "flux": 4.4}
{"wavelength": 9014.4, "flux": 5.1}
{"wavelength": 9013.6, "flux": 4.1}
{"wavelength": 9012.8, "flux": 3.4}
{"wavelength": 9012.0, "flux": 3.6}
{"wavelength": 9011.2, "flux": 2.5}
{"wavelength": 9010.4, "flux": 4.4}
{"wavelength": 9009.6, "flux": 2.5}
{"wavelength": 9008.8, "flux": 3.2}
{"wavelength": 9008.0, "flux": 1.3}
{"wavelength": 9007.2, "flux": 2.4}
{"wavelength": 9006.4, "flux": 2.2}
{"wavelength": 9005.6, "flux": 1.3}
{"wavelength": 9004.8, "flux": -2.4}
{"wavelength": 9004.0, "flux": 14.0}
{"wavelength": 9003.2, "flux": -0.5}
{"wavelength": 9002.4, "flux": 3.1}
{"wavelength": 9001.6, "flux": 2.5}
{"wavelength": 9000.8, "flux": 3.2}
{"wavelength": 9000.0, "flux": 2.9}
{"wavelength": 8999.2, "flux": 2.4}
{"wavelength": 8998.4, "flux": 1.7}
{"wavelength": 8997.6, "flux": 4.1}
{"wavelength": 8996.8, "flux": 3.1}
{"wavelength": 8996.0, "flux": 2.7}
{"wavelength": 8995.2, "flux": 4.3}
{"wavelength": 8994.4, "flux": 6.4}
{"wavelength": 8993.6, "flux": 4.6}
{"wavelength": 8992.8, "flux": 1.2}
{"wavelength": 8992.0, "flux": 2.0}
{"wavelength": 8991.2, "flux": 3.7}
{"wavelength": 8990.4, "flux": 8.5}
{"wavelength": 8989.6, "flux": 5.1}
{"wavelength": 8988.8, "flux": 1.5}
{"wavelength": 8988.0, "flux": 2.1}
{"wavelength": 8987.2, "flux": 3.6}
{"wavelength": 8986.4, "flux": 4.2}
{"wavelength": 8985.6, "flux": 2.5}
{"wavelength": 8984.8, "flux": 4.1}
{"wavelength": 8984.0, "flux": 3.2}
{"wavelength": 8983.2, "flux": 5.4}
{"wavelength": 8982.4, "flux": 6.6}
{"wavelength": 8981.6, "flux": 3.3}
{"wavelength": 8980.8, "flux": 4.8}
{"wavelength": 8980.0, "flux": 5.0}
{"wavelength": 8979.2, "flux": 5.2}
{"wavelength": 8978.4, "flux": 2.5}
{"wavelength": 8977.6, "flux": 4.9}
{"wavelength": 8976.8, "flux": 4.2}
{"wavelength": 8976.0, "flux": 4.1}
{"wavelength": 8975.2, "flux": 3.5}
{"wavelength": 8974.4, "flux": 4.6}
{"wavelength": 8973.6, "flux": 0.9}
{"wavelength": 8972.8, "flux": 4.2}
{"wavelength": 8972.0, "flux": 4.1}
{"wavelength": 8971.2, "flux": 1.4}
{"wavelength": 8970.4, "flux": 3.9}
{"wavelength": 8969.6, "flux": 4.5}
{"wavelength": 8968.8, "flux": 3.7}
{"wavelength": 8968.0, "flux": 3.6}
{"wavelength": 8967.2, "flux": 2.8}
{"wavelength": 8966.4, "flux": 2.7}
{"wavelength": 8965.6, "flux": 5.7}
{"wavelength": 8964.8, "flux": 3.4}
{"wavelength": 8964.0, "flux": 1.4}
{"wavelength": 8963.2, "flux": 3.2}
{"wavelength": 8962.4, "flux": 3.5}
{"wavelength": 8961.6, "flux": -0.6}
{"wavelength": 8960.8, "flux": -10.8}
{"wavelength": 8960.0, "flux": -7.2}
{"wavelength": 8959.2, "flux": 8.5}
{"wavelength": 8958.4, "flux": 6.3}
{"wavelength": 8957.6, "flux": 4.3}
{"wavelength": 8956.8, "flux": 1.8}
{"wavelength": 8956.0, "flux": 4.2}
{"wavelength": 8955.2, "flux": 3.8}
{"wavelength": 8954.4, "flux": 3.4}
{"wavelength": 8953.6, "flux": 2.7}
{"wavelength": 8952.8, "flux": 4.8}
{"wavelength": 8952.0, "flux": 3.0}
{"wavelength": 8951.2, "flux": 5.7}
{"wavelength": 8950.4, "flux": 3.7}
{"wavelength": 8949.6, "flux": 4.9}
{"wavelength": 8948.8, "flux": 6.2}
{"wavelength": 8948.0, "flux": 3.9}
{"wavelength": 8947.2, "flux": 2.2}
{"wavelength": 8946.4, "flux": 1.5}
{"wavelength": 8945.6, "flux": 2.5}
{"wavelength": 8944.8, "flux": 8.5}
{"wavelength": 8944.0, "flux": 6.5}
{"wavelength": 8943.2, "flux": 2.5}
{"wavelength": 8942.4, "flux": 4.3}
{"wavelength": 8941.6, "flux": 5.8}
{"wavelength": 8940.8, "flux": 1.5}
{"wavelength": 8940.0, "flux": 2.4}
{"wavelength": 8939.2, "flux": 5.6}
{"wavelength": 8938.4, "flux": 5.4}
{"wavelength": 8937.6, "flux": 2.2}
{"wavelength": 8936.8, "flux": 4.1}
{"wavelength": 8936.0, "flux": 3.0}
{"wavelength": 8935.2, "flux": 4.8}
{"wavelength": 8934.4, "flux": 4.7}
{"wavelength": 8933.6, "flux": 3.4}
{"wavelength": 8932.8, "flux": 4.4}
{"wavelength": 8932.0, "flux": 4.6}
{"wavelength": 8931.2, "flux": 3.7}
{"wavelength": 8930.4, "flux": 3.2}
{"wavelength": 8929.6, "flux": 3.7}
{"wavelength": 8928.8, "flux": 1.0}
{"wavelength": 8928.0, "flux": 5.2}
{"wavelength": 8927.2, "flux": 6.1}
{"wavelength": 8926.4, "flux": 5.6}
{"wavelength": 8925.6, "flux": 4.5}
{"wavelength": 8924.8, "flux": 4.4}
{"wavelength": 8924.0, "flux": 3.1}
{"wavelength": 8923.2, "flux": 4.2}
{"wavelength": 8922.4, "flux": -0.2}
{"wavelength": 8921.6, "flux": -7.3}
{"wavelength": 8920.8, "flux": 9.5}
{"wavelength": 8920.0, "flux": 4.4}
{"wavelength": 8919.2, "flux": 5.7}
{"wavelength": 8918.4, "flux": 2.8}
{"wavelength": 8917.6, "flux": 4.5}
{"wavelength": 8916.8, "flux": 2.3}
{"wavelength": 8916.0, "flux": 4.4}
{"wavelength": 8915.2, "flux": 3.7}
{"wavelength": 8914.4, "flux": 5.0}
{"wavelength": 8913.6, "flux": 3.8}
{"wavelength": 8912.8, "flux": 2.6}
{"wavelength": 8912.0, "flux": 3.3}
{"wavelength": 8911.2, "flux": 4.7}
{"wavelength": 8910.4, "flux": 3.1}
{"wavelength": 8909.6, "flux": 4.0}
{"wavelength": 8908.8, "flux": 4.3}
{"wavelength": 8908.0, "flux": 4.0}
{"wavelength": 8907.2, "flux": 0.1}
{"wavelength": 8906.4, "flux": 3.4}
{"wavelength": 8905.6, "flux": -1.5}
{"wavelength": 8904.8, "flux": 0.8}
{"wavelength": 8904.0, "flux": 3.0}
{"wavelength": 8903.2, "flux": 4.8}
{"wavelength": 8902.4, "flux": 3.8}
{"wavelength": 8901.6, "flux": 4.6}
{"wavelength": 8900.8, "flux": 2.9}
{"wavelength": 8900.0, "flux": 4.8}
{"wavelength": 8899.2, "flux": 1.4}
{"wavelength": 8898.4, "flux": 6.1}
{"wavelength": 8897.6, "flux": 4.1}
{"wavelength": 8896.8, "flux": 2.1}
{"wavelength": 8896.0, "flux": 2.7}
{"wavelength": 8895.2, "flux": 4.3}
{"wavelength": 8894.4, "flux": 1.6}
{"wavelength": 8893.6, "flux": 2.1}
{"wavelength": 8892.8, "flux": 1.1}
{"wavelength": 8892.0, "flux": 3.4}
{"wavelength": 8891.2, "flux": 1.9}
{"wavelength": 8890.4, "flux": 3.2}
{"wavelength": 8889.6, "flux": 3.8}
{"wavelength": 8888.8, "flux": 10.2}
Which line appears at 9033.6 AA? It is [S II]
